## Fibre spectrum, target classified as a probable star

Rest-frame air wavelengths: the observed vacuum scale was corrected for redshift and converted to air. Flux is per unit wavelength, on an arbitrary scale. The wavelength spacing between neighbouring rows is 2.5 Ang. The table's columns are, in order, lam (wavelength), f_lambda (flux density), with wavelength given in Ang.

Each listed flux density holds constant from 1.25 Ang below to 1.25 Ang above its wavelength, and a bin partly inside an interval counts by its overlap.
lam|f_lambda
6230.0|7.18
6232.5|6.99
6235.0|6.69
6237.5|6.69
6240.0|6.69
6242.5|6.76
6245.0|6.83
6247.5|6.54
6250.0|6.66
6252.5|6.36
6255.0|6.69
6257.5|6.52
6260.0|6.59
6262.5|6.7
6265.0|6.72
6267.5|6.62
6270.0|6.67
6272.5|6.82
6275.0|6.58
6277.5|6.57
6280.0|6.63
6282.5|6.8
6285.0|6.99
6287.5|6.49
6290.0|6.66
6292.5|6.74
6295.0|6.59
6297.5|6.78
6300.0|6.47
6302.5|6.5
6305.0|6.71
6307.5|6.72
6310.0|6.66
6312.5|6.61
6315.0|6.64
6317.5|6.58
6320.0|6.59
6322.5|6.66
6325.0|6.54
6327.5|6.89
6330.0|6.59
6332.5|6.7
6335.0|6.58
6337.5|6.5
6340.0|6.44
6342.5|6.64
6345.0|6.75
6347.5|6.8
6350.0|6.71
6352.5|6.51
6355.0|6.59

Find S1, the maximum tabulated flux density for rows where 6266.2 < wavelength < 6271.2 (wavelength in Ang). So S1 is 6.67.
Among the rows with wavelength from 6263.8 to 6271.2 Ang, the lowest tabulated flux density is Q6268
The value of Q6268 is 6.62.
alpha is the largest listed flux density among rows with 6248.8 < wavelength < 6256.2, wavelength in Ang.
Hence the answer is 6.69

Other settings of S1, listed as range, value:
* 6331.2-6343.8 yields 6.7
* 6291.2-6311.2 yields 6.78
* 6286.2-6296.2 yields 6.74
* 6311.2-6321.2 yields 6.64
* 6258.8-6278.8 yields 6.82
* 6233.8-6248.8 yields 6.83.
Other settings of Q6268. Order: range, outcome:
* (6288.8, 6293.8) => 6.66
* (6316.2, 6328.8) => 6.54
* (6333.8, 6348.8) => 6.44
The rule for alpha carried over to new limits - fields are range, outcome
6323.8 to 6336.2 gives 6.89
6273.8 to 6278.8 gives 6.58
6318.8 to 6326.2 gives 6.66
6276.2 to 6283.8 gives 6.8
